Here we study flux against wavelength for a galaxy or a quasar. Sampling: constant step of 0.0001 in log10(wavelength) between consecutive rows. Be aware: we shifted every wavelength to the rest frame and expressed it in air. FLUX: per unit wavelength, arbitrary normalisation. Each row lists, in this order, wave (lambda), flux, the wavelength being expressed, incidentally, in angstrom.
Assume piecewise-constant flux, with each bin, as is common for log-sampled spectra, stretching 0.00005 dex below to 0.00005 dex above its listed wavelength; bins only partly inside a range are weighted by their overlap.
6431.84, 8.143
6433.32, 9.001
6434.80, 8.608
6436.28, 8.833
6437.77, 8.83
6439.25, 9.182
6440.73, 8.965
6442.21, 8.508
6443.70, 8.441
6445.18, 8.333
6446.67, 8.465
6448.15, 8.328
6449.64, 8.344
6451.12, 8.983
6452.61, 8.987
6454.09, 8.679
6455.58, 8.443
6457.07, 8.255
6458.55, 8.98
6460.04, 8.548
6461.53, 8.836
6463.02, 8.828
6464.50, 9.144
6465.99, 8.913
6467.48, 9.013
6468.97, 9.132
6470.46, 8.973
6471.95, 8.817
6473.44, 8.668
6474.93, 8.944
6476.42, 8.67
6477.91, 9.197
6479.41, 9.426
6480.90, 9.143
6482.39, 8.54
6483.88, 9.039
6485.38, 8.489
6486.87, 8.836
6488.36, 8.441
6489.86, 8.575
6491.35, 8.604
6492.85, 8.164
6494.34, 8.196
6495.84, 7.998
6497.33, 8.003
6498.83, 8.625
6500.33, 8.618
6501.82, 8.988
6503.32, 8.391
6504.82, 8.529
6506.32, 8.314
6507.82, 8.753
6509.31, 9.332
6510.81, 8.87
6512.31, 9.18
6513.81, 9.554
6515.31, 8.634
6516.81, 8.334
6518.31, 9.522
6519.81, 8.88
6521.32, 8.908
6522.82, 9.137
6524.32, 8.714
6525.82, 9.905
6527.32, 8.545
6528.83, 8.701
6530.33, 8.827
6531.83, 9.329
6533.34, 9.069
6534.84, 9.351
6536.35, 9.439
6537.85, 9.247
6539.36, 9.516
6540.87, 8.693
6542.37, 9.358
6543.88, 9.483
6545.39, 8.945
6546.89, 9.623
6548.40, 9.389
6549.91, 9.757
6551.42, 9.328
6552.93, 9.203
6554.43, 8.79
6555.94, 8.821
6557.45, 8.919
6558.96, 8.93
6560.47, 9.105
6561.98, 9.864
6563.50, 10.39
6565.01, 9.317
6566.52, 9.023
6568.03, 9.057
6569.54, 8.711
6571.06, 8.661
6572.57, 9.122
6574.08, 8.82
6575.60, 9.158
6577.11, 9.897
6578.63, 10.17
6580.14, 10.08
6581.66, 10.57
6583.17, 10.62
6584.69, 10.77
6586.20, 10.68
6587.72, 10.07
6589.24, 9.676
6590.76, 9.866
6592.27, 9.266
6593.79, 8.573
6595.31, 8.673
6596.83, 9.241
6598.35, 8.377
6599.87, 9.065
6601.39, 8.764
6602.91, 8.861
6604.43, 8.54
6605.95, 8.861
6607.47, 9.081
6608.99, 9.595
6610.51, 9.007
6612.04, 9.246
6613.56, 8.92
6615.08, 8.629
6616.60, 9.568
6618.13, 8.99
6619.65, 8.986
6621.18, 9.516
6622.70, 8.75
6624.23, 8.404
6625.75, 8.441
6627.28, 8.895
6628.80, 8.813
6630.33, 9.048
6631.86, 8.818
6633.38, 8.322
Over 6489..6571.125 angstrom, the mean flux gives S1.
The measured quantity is 8.99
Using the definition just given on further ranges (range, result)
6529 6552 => 9.27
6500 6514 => 8.84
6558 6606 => 9.4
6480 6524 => 8.71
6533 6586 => 9.42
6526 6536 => 9.04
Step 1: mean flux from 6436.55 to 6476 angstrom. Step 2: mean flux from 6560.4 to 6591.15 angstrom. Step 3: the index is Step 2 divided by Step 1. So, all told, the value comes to 1.1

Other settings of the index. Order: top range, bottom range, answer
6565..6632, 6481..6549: 1.04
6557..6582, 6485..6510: 1.10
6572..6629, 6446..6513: 1.07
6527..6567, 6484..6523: 1.06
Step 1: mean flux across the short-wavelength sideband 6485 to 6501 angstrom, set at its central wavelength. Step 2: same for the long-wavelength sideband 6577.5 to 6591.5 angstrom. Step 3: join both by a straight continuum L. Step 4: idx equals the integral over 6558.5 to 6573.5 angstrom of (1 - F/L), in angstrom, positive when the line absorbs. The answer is 1.0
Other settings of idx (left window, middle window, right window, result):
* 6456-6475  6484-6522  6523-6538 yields 1.4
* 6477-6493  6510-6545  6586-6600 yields -0.4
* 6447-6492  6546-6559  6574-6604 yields 0.2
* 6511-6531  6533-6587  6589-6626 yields -2.7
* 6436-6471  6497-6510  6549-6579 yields 0.5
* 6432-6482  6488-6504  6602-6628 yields 0.8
